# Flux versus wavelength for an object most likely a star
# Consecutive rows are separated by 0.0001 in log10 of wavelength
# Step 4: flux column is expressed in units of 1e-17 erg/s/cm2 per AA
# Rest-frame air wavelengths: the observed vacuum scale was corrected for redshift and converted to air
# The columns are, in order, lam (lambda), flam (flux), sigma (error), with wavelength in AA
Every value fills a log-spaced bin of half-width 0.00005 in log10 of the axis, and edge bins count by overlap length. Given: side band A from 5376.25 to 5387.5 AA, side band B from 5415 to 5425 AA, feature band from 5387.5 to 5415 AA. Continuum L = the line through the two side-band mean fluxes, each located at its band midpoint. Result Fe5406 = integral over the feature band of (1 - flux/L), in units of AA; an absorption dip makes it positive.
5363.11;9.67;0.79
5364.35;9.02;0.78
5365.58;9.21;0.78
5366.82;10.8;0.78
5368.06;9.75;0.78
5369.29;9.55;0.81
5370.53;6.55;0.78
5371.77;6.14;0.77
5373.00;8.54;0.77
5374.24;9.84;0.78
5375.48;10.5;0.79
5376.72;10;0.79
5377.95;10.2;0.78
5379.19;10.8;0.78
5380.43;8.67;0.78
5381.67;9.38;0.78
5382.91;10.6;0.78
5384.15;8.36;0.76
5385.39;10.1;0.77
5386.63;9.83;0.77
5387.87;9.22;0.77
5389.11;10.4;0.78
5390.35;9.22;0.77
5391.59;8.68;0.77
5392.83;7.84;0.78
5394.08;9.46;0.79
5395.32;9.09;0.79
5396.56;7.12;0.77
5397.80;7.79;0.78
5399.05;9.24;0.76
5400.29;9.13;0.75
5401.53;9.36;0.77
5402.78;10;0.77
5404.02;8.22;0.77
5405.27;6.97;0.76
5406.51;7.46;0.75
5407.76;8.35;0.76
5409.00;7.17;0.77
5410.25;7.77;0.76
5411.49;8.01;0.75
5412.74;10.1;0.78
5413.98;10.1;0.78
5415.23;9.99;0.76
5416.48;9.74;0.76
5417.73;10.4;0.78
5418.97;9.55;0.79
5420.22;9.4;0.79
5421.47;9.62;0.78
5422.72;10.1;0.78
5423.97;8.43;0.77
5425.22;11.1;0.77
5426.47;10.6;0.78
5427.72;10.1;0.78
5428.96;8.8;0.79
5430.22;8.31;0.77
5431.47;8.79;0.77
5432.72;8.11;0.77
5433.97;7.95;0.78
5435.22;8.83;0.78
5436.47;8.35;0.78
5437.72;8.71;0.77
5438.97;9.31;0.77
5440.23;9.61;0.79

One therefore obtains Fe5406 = 3.0 AA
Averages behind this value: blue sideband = 9.76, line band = 8.68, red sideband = 9.69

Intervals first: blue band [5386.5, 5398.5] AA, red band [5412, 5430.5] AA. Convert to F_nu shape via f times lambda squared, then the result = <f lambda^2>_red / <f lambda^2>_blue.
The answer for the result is 1.12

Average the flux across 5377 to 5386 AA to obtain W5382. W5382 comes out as 9.74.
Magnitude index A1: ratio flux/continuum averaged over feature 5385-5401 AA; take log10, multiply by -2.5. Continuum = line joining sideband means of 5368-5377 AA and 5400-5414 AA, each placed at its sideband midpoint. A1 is -0.05 mag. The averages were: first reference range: 8.76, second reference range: 8.48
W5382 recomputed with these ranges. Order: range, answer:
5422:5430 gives 9.77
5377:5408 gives 9.04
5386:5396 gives 9.21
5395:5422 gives 8.84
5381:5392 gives 9.55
